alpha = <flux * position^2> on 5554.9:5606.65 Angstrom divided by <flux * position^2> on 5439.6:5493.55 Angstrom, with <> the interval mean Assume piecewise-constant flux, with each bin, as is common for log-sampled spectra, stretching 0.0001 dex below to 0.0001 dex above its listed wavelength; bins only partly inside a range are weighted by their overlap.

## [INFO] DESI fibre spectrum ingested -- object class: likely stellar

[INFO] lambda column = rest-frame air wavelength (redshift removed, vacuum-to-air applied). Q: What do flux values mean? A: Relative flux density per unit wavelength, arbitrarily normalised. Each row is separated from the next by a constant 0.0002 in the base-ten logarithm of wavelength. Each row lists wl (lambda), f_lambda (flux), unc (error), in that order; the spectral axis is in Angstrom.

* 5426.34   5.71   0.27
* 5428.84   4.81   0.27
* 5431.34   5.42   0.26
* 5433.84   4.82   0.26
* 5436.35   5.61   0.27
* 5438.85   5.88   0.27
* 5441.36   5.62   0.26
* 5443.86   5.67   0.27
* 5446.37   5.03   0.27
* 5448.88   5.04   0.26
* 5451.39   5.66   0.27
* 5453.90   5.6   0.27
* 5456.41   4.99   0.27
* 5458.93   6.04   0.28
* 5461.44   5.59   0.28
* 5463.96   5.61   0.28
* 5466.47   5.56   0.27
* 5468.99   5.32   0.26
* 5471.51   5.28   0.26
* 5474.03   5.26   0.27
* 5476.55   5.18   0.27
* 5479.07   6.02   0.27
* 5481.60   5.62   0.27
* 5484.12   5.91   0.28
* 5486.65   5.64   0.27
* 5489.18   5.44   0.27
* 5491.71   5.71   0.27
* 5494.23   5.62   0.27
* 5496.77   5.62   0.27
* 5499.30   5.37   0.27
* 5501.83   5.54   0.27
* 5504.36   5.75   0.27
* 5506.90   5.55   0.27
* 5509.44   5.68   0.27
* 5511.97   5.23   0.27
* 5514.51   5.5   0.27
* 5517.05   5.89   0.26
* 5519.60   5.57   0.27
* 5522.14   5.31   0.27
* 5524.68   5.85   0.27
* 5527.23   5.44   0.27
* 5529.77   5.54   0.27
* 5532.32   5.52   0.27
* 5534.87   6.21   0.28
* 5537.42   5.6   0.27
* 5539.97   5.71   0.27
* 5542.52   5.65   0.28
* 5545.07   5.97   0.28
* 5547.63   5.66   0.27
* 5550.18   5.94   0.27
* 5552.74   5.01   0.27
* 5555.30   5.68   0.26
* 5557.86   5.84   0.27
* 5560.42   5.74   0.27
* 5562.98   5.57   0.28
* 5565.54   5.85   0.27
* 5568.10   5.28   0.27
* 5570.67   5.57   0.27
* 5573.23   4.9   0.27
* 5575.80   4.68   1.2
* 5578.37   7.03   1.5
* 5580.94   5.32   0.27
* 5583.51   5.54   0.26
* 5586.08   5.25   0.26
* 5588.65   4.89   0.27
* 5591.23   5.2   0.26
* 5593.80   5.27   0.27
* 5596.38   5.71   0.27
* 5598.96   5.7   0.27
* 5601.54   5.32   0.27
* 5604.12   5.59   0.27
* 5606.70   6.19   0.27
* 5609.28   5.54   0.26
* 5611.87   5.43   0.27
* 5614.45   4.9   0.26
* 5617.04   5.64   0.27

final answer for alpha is 1.04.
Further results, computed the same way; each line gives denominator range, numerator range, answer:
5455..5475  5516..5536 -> 1.06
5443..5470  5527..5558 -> 1.07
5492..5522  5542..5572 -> 1.03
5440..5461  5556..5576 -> 1.05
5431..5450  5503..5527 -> 1.07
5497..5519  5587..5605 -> 1.00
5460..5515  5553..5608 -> 1.03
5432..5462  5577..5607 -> 1.07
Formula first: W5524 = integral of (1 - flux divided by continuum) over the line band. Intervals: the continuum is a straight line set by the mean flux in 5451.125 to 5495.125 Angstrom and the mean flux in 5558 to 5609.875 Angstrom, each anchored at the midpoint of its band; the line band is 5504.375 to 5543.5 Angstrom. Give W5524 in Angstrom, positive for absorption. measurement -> -0.6 Angstrom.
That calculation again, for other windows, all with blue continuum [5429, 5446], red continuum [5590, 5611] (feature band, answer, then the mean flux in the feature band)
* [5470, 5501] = -0.5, 5.55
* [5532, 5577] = -0.4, 5.58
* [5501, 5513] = -0.1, 5.56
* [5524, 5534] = -0.2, 5.59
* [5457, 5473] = -0.2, 5.54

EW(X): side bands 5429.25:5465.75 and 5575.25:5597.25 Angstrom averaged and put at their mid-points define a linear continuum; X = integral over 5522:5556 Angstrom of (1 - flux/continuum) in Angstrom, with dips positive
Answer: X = -1.29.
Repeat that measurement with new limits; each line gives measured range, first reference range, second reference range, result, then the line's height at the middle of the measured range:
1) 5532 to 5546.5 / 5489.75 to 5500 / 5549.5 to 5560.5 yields -0.5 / 5.6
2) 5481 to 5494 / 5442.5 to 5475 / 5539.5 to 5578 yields -0.4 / 5.48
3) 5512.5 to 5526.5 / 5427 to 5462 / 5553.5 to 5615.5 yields -0.4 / 5.46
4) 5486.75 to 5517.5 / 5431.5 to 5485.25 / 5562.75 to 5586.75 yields -0.4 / 5.49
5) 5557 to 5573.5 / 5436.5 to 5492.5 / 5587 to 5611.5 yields -0.2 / 5.5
